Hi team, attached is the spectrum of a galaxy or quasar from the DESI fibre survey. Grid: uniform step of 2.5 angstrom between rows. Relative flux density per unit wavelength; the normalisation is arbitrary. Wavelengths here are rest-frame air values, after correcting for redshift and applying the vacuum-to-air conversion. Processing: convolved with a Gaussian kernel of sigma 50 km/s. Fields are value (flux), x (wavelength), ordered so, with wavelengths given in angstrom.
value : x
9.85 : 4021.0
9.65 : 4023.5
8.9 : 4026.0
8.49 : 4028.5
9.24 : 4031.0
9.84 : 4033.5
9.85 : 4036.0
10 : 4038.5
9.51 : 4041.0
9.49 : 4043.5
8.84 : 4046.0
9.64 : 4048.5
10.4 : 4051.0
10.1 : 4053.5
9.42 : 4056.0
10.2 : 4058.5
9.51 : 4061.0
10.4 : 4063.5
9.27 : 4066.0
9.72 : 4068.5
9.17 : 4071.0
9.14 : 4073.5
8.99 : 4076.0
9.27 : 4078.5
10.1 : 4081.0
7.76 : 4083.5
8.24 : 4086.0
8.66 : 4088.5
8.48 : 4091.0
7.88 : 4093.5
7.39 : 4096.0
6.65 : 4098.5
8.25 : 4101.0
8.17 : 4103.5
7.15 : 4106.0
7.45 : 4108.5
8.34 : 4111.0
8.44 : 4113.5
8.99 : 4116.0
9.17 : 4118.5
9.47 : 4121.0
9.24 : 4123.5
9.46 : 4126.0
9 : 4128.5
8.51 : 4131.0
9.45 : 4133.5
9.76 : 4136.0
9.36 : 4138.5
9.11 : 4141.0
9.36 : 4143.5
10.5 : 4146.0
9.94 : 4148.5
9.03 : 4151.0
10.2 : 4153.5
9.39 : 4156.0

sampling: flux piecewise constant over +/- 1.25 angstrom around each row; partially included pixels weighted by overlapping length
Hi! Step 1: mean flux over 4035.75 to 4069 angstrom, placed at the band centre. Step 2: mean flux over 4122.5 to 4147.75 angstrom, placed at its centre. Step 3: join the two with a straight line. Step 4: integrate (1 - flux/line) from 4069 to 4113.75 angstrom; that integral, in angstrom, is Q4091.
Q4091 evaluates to 5.8 angstrom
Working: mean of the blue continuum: 9.74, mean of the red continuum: 9.39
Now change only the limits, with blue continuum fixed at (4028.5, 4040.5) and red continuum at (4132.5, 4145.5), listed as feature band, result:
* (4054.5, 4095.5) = 1.86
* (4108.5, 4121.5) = 1.08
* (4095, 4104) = 1.83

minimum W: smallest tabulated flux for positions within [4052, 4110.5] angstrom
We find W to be 6.65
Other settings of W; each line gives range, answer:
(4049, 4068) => 9.27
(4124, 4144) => 8.51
